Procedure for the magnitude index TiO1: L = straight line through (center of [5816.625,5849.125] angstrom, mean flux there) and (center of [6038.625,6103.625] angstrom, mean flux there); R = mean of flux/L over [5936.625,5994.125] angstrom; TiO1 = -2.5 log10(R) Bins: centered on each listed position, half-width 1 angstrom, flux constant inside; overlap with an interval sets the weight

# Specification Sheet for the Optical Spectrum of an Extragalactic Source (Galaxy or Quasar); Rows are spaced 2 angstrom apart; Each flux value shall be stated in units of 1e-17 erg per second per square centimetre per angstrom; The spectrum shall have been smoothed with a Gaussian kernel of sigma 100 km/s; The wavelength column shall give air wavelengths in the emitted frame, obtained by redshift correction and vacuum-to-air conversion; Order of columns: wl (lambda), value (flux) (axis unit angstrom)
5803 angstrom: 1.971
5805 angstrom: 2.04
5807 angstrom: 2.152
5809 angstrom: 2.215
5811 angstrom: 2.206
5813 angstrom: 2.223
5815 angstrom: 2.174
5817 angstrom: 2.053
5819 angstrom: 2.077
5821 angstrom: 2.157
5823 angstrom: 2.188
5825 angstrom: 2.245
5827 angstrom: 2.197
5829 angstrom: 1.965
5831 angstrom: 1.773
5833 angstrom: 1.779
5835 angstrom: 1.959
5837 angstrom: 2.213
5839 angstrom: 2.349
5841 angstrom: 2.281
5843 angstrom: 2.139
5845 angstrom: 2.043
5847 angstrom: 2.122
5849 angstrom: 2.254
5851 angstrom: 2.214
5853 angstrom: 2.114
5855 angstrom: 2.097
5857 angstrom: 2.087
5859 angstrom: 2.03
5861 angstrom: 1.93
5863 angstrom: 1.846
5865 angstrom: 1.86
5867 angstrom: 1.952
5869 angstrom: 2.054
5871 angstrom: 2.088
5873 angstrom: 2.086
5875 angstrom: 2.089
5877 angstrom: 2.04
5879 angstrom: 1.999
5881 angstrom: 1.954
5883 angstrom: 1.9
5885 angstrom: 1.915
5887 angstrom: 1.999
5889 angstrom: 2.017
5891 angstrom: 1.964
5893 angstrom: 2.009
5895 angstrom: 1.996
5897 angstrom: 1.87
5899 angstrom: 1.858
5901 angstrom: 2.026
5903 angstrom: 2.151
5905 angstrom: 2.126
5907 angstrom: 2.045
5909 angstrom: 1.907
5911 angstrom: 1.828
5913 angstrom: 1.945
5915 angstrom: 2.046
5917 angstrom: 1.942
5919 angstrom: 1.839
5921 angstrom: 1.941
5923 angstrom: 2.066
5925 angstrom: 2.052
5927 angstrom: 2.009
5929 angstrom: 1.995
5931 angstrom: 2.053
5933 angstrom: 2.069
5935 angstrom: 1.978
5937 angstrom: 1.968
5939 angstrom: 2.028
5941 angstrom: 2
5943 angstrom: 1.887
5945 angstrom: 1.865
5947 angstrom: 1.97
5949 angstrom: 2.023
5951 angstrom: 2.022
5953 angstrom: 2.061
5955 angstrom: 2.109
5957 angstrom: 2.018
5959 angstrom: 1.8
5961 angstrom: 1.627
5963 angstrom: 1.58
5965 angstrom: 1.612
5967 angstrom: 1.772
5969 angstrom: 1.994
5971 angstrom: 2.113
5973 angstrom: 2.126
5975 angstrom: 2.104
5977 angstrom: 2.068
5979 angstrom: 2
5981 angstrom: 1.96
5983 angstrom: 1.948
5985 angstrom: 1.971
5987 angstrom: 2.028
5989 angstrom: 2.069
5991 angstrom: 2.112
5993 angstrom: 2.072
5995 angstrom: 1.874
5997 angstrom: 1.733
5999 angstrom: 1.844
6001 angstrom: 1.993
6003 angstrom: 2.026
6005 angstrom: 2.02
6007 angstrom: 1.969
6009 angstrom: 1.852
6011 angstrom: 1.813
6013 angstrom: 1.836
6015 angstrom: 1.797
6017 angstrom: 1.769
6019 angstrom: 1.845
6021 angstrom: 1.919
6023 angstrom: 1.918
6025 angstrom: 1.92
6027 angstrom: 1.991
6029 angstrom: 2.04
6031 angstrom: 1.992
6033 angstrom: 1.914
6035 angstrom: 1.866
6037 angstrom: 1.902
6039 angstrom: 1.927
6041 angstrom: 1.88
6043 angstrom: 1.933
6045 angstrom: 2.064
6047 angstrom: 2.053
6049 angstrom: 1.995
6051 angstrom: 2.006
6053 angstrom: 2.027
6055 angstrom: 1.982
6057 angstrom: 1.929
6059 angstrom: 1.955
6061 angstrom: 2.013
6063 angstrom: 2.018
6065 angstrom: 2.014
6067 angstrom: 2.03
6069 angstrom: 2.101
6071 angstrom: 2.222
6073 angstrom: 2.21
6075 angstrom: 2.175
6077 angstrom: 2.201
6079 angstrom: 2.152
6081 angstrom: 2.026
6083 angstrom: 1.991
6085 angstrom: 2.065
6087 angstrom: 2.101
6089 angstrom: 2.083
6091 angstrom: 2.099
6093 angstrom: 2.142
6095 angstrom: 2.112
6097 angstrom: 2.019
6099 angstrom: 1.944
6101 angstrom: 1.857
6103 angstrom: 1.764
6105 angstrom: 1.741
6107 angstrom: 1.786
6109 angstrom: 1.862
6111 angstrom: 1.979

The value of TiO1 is 0.06 mag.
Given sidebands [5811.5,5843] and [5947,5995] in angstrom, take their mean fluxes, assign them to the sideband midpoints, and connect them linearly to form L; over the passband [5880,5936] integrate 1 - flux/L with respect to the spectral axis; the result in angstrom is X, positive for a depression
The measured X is 1.3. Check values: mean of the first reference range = 2.11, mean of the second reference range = 1.96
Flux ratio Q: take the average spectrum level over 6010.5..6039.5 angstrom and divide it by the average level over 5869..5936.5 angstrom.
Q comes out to 1.0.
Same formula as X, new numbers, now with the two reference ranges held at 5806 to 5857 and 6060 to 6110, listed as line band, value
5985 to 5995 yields 0.1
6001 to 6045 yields 2.9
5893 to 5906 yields 0.6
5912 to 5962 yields 2.7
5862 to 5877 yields 0.8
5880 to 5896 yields 1.0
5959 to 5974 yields 1.8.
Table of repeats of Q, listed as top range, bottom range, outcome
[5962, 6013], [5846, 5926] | 0.97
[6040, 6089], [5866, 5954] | 1.03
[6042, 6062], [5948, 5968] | 1.07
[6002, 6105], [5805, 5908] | 0.96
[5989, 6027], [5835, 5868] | 0.91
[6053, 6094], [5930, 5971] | 1.08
